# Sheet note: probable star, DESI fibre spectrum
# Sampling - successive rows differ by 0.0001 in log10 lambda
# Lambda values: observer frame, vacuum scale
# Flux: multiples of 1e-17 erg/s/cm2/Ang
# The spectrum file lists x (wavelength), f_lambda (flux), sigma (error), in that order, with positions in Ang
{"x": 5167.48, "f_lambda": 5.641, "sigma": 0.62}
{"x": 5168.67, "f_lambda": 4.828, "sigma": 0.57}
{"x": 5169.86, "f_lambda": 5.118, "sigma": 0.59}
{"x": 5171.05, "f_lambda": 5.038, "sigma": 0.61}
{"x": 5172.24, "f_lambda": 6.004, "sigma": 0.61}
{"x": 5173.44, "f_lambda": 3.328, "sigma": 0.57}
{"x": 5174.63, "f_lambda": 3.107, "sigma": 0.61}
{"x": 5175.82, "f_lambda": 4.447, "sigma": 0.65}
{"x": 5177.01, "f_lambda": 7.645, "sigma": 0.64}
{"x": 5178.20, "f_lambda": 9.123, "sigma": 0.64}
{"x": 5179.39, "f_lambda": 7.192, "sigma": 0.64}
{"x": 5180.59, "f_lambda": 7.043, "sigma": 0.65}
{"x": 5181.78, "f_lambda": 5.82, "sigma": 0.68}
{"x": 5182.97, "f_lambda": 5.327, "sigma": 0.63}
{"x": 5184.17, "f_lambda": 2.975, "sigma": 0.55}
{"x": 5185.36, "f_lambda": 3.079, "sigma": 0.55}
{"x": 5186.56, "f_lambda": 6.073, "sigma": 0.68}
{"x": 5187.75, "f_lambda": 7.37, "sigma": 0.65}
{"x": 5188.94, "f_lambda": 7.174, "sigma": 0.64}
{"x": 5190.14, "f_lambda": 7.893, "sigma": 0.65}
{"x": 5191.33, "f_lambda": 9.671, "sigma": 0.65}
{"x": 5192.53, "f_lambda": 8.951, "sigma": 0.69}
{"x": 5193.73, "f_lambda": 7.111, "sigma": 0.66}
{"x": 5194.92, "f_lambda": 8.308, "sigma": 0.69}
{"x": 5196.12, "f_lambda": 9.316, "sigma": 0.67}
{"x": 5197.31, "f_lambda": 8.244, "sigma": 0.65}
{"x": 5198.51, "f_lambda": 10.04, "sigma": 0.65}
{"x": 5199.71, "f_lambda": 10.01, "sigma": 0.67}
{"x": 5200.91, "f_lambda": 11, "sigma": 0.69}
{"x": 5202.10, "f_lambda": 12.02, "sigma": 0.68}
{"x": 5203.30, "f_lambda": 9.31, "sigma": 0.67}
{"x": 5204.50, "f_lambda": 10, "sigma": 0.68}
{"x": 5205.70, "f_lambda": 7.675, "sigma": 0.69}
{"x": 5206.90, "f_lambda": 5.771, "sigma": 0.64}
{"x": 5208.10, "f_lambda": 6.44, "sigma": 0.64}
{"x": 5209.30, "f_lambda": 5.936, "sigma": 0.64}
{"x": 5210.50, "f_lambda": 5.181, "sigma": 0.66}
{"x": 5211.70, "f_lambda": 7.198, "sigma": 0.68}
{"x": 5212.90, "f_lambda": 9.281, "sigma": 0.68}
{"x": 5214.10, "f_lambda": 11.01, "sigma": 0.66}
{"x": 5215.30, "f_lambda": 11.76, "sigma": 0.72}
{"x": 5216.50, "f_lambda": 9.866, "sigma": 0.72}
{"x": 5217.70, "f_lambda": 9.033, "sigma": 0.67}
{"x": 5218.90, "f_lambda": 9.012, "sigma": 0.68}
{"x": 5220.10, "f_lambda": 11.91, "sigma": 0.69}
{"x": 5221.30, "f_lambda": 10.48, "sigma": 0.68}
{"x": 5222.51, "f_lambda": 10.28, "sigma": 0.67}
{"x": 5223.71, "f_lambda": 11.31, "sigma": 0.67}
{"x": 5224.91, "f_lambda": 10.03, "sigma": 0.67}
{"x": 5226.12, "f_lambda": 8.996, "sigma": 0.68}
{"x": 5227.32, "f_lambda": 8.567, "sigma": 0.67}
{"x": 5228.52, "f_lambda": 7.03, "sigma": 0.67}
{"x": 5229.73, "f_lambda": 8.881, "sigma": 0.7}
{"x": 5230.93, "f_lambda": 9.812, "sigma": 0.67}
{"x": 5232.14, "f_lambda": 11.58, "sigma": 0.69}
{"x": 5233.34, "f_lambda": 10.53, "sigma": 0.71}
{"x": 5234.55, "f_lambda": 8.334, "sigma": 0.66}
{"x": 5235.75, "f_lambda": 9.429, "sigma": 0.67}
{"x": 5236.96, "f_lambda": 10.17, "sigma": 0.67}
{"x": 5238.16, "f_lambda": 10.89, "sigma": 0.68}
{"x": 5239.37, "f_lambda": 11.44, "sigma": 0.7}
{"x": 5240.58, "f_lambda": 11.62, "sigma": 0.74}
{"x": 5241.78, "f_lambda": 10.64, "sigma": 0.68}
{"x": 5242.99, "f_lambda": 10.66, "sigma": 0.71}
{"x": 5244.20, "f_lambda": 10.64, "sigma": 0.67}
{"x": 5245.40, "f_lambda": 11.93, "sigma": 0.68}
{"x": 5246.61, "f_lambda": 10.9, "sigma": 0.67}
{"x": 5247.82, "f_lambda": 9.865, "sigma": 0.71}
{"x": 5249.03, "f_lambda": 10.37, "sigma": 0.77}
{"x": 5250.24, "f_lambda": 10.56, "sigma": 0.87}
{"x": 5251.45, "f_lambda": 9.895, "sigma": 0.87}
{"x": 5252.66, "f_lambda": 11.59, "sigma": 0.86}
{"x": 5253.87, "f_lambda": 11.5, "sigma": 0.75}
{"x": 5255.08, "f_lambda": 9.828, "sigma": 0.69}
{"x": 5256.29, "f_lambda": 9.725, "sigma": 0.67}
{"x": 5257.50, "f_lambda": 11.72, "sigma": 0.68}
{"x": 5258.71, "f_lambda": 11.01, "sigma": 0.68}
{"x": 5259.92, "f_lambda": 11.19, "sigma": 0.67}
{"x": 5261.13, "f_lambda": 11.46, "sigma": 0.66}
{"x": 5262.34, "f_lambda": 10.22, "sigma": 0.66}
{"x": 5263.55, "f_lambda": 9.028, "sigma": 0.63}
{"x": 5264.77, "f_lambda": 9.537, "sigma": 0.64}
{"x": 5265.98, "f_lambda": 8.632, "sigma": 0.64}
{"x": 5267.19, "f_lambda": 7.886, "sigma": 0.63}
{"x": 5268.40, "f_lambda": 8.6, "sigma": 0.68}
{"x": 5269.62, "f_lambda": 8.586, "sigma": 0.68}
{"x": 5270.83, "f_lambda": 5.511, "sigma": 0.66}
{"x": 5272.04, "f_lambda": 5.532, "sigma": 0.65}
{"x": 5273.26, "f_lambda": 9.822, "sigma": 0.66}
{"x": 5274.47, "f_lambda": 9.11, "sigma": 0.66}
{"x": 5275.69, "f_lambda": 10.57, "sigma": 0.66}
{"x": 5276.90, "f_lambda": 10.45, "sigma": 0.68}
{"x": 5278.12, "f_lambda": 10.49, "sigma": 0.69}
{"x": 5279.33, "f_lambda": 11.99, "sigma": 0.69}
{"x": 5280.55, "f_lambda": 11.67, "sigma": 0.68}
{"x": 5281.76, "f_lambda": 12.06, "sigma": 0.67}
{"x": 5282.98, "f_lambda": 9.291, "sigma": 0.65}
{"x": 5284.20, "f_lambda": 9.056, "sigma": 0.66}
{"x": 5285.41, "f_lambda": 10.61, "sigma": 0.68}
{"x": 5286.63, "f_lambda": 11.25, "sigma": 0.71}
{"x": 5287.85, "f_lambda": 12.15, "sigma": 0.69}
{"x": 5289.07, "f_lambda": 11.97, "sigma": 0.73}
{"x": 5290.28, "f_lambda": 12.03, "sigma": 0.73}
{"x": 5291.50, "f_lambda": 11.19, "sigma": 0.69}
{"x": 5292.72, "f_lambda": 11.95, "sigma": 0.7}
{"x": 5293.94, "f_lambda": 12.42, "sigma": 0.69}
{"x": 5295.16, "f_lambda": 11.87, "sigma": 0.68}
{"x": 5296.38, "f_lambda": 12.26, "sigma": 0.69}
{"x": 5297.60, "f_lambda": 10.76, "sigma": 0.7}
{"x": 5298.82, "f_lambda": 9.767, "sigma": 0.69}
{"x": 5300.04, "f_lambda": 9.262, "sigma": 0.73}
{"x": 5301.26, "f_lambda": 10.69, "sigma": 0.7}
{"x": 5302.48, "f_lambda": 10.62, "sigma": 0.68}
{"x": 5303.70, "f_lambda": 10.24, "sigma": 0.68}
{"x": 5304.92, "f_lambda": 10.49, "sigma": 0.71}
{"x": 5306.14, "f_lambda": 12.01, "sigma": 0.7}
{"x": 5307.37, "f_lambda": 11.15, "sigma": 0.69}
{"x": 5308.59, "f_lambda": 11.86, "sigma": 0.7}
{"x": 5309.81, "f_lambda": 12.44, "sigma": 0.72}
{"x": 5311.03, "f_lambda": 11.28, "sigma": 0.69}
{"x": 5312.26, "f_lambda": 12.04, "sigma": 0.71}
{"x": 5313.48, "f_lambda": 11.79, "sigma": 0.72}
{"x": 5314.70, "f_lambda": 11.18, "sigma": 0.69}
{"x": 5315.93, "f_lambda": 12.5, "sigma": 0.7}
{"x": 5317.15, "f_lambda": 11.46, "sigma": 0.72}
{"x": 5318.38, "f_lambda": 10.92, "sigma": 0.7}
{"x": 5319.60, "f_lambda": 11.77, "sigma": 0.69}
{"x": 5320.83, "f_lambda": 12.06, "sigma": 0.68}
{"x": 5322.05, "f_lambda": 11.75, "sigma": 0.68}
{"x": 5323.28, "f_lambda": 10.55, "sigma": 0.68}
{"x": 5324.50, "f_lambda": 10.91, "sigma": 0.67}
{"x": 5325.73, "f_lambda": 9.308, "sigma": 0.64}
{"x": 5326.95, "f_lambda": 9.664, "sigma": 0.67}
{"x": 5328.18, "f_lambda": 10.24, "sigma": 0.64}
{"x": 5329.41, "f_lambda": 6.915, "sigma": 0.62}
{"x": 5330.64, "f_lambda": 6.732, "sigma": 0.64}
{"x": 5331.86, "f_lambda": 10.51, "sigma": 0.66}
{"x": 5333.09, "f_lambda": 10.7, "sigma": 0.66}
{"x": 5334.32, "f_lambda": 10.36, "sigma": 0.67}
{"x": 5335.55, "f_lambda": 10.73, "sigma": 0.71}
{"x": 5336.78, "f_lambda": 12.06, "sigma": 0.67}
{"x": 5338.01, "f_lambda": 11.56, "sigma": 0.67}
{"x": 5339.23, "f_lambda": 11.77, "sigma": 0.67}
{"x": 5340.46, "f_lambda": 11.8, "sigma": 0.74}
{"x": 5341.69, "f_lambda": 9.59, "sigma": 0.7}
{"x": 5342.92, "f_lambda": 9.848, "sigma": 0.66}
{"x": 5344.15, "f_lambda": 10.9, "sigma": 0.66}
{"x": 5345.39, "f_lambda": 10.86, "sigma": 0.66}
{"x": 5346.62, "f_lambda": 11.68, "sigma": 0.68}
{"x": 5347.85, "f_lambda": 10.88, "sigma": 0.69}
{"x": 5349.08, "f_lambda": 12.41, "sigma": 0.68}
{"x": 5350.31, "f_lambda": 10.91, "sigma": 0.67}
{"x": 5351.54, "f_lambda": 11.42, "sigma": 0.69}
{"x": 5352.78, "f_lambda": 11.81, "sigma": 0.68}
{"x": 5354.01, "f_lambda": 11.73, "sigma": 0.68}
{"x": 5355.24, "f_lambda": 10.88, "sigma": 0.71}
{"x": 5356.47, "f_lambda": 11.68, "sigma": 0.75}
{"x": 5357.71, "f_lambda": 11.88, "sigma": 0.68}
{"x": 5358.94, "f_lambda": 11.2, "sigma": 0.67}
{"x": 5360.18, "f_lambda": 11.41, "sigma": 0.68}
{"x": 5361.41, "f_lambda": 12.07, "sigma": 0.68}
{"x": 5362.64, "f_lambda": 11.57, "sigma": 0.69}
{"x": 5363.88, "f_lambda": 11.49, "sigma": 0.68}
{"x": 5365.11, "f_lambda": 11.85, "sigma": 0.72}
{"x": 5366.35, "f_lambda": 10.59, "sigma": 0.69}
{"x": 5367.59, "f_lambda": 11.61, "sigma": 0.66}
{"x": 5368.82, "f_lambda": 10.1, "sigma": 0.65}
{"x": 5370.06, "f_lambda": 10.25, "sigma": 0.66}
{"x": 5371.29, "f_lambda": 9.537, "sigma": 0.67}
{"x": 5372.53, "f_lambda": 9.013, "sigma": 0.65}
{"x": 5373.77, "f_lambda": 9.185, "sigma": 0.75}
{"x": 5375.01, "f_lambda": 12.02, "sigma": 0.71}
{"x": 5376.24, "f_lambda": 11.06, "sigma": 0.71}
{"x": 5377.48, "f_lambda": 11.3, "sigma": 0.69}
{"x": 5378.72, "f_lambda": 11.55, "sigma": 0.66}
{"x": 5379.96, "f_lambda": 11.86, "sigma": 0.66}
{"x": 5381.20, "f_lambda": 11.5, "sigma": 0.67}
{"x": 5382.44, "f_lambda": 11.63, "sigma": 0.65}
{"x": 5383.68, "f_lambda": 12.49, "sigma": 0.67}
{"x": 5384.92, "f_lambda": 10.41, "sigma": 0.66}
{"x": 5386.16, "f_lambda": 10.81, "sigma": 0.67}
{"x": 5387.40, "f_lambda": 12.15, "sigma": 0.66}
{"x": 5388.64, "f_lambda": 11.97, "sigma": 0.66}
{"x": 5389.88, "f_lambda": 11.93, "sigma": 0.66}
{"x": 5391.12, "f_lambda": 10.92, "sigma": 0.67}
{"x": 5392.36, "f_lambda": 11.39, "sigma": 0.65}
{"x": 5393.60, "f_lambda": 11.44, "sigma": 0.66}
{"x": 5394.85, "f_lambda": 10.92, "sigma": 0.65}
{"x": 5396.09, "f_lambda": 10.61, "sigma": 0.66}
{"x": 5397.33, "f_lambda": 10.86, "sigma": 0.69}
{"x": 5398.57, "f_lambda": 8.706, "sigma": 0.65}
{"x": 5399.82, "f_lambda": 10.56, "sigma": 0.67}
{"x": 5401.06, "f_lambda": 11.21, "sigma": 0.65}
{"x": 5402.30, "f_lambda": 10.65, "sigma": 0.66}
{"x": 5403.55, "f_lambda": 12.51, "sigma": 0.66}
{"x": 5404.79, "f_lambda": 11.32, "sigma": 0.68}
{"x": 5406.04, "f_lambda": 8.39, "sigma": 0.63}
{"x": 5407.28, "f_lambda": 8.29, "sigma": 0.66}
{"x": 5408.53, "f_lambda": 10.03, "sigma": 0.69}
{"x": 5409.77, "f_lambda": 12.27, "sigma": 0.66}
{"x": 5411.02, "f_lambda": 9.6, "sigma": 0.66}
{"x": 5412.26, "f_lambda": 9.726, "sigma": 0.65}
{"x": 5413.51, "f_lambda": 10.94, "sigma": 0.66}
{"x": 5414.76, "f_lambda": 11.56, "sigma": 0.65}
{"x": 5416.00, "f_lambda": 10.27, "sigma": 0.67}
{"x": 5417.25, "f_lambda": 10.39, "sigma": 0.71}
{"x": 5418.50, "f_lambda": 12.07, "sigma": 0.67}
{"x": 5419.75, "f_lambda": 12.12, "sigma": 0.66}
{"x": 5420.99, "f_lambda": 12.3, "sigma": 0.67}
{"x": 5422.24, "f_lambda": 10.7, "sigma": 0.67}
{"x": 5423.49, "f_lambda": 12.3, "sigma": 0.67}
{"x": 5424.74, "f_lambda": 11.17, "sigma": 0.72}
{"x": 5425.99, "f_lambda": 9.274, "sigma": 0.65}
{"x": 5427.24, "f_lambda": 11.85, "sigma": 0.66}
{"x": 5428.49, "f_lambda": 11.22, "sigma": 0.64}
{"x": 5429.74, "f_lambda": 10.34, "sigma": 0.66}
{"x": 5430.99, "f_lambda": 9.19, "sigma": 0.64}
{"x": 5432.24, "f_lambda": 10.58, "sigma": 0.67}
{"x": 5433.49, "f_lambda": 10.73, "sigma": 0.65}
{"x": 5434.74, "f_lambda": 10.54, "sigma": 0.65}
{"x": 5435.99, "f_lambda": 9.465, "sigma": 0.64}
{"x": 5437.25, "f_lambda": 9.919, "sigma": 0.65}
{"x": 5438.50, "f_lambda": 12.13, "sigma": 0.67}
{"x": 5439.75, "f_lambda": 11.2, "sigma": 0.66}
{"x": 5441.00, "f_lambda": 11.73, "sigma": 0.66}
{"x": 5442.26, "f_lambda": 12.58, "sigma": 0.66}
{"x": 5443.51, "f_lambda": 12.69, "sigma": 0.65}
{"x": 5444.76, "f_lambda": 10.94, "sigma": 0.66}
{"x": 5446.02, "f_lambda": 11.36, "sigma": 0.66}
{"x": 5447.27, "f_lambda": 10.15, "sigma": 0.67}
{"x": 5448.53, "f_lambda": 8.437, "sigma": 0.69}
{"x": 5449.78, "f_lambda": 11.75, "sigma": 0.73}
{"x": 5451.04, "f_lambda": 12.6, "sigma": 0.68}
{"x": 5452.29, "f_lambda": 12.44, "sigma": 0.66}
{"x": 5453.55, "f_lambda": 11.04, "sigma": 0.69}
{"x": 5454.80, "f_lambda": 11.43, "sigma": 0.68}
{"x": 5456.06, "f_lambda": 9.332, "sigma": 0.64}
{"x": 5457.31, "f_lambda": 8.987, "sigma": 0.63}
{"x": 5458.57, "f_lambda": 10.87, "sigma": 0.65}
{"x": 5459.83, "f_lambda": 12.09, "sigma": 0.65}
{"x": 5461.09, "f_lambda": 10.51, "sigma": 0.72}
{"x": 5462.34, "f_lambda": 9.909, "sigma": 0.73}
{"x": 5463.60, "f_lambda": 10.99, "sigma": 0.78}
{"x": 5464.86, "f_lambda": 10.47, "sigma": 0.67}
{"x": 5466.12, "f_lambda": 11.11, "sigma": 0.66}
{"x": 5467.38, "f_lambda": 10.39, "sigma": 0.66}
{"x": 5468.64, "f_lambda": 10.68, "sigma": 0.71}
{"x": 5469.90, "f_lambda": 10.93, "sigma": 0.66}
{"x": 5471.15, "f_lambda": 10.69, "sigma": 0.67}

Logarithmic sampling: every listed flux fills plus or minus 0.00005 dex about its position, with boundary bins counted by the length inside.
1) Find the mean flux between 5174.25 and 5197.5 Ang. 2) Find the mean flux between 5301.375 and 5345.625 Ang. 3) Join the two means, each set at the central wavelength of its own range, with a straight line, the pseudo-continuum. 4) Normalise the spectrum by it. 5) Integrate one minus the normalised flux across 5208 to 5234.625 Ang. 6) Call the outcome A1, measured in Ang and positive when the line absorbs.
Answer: -4.9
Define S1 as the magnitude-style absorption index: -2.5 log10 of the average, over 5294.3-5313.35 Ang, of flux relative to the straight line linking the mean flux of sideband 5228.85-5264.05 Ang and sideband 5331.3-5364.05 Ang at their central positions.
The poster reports -0.022 mag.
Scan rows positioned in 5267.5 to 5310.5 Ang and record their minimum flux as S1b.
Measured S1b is 5.511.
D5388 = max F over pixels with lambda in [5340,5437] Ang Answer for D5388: 12.51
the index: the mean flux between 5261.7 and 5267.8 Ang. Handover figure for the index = 9.08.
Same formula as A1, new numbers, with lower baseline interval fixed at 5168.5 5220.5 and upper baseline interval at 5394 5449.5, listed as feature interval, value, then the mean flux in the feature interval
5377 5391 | -1.8 Ang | 11.6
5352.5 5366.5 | -2.3 Ang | 11.5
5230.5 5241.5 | -3.1 Ang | 10.4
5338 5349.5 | -1.7 Ang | 11.1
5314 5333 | -2.2 Ang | 10.4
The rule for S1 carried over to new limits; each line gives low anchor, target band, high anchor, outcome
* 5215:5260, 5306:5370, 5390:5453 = -0.043 mag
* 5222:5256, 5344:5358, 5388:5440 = -0.081 mag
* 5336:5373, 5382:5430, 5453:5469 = -0.007 mag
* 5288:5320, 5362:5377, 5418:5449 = 0.049 mag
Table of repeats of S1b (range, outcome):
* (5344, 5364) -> 10.86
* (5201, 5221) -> 5.181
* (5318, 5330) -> 6.915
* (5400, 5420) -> 8.29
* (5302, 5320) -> 10.24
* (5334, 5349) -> 9.59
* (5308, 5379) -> 6.732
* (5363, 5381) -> 9.013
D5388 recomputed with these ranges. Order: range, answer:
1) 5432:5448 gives 12.69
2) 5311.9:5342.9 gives 12.5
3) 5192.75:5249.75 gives 12.02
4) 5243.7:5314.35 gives 12.44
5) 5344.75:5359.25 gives 12.41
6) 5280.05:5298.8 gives 12.42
